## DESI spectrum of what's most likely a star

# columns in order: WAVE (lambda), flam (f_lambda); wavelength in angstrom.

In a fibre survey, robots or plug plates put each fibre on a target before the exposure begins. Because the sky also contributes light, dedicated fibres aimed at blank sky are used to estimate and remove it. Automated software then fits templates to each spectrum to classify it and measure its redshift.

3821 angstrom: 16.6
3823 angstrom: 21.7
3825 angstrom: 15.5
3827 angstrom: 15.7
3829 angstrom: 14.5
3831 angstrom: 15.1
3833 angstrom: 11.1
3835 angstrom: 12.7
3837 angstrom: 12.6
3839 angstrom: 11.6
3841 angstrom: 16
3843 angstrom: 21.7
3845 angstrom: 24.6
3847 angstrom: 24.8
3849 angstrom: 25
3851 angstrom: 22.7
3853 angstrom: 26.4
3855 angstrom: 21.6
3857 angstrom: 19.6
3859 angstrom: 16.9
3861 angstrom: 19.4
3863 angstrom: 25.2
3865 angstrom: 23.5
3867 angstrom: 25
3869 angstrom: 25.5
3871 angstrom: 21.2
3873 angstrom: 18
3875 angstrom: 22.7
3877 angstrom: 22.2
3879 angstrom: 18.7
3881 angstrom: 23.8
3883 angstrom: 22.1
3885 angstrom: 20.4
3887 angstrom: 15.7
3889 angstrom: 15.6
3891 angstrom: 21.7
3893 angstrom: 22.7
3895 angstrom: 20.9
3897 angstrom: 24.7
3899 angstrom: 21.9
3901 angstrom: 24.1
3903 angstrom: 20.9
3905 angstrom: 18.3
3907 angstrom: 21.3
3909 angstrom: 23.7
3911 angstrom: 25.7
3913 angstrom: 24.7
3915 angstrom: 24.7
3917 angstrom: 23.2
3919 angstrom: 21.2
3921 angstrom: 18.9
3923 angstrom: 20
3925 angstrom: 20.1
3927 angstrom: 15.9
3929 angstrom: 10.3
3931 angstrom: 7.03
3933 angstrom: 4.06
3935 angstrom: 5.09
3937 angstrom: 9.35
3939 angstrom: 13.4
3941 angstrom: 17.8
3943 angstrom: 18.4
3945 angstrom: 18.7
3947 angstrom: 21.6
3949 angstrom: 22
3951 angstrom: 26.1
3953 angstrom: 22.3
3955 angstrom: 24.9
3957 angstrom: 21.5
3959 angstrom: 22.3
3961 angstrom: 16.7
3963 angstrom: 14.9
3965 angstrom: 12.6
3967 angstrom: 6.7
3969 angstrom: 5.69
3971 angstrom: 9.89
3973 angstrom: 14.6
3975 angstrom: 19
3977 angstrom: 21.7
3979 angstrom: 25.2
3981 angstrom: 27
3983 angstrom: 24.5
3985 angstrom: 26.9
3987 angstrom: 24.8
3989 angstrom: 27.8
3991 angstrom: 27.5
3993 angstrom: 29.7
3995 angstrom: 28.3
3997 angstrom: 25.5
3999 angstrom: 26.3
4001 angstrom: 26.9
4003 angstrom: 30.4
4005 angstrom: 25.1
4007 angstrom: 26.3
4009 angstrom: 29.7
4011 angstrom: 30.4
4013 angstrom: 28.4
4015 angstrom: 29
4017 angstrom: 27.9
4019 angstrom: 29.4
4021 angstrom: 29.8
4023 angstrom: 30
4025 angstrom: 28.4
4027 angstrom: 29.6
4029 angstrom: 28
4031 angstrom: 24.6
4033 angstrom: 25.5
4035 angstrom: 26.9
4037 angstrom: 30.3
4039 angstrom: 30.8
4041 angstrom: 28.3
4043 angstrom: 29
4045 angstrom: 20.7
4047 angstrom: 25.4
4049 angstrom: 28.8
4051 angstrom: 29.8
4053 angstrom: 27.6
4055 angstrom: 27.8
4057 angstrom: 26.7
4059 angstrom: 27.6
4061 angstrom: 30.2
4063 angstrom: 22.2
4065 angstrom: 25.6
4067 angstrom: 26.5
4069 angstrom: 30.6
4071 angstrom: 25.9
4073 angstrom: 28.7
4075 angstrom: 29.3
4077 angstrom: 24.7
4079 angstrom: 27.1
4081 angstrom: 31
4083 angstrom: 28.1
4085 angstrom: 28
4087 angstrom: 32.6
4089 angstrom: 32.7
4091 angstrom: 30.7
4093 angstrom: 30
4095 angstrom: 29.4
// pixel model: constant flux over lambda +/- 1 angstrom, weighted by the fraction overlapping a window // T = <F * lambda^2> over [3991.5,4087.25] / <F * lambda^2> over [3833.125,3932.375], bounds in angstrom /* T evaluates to 1.5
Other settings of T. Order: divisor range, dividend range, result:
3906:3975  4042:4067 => 1.65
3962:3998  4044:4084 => 1.37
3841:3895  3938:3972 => 0.84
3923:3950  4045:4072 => 2.00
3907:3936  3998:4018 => 1.67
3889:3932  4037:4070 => 1.44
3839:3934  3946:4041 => 1.25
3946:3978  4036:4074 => 1.63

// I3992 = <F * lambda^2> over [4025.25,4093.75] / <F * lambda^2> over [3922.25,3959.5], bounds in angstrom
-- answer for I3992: 1.8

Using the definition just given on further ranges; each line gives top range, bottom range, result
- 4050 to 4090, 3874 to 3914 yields 1.42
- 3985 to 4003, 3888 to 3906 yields 1.35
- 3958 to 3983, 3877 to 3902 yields 0.83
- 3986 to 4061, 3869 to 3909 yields 1.41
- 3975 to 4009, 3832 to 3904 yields 1.36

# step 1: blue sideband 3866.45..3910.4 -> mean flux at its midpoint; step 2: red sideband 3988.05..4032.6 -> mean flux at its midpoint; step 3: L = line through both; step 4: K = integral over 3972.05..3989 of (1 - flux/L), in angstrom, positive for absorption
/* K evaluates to 2.1 angstrom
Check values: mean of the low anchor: 21.4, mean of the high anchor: 28.1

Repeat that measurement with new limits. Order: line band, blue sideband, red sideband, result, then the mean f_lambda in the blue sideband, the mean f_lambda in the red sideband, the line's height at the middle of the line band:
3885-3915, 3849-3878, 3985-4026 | 2.7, 22.2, 28.1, 23.7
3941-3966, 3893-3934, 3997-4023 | 3.3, 19.7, 28.3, 23.2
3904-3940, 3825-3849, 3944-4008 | 5.0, 16.7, 22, 19.9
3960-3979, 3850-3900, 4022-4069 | 8.2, 21.5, 27.5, 24.8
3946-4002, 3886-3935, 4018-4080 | 3.9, 19.2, 27.6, 23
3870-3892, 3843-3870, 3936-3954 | 1.7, 23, 18.9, 21.9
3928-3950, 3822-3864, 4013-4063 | 9.4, 18.8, 27.9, 23.3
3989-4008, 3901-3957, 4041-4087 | -3.4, 18.7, 27.5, 23.2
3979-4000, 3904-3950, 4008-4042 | -1.8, 17.6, 28.6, 24.7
